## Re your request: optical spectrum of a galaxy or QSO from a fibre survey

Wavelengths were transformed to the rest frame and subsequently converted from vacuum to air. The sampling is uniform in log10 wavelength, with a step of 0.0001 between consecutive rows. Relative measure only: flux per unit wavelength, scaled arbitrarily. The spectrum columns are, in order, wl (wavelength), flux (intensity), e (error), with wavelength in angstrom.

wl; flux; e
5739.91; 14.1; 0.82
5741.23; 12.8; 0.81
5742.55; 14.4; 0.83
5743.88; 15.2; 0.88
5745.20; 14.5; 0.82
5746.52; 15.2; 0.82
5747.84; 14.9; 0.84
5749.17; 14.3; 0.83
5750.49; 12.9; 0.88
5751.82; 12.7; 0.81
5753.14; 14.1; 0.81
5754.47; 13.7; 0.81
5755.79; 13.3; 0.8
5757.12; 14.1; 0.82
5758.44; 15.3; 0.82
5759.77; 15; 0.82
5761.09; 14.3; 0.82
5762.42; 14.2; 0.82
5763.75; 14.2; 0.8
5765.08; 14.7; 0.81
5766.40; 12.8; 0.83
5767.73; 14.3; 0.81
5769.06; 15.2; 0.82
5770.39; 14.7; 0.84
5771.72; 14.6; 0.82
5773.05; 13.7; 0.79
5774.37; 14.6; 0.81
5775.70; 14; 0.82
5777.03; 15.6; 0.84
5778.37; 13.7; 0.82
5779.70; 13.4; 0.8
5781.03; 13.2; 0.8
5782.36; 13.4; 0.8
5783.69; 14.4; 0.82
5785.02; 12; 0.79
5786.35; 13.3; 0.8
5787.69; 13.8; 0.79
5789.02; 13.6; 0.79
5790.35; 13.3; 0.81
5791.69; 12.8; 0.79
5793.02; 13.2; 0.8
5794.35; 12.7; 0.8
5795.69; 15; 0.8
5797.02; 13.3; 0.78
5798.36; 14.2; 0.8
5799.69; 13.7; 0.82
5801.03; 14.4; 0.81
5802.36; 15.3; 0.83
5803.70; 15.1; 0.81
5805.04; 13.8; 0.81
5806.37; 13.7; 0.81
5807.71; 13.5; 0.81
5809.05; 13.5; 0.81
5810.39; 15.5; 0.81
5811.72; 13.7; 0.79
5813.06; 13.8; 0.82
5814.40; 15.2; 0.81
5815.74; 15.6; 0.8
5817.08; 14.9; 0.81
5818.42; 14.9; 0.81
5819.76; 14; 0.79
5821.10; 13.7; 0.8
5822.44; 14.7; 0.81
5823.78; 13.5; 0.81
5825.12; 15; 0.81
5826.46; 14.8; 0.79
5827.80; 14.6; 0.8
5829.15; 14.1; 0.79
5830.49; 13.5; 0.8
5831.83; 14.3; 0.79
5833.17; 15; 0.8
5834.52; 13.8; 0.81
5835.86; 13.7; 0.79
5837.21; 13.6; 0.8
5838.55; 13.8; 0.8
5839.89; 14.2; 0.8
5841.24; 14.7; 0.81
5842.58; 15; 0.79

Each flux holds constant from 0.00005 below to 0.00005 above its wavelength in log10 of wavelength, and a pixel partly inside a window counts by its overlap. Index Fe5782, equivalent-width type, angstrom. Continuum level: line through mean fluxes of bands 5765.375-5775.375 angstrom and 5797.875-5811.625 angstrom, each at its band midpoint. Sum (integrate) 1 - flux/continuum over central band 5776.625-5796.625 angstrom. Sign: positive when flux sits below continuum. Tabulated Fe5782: 1.0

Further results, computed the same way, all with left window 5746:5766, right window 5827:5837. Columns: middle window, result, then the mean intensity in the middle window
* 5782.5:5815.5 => 0.60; 13.9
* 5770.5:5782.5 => 0.06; 14.1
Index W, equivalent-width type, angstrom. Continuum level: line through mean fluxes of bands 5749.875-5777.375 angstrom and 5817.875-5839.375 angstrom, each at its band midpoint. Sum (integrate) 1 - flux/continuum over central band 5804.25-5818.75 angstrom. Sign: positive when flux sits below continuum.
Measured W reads -0.2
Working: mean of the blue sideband 14.2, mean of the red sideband 14.2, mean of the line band 14.4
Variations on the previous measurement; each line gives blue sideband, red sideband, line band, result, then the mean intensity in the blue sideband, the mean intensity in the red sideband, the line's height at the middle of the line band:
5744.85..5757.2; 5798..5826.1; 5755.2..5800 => 0.6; 13.9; 14.4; 14.1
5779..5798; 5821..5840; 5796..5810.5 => -0.5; 13.4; 14.2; 13.7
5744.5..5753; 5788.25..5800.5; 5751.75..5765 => -0.2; 14.1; 13.5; 14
